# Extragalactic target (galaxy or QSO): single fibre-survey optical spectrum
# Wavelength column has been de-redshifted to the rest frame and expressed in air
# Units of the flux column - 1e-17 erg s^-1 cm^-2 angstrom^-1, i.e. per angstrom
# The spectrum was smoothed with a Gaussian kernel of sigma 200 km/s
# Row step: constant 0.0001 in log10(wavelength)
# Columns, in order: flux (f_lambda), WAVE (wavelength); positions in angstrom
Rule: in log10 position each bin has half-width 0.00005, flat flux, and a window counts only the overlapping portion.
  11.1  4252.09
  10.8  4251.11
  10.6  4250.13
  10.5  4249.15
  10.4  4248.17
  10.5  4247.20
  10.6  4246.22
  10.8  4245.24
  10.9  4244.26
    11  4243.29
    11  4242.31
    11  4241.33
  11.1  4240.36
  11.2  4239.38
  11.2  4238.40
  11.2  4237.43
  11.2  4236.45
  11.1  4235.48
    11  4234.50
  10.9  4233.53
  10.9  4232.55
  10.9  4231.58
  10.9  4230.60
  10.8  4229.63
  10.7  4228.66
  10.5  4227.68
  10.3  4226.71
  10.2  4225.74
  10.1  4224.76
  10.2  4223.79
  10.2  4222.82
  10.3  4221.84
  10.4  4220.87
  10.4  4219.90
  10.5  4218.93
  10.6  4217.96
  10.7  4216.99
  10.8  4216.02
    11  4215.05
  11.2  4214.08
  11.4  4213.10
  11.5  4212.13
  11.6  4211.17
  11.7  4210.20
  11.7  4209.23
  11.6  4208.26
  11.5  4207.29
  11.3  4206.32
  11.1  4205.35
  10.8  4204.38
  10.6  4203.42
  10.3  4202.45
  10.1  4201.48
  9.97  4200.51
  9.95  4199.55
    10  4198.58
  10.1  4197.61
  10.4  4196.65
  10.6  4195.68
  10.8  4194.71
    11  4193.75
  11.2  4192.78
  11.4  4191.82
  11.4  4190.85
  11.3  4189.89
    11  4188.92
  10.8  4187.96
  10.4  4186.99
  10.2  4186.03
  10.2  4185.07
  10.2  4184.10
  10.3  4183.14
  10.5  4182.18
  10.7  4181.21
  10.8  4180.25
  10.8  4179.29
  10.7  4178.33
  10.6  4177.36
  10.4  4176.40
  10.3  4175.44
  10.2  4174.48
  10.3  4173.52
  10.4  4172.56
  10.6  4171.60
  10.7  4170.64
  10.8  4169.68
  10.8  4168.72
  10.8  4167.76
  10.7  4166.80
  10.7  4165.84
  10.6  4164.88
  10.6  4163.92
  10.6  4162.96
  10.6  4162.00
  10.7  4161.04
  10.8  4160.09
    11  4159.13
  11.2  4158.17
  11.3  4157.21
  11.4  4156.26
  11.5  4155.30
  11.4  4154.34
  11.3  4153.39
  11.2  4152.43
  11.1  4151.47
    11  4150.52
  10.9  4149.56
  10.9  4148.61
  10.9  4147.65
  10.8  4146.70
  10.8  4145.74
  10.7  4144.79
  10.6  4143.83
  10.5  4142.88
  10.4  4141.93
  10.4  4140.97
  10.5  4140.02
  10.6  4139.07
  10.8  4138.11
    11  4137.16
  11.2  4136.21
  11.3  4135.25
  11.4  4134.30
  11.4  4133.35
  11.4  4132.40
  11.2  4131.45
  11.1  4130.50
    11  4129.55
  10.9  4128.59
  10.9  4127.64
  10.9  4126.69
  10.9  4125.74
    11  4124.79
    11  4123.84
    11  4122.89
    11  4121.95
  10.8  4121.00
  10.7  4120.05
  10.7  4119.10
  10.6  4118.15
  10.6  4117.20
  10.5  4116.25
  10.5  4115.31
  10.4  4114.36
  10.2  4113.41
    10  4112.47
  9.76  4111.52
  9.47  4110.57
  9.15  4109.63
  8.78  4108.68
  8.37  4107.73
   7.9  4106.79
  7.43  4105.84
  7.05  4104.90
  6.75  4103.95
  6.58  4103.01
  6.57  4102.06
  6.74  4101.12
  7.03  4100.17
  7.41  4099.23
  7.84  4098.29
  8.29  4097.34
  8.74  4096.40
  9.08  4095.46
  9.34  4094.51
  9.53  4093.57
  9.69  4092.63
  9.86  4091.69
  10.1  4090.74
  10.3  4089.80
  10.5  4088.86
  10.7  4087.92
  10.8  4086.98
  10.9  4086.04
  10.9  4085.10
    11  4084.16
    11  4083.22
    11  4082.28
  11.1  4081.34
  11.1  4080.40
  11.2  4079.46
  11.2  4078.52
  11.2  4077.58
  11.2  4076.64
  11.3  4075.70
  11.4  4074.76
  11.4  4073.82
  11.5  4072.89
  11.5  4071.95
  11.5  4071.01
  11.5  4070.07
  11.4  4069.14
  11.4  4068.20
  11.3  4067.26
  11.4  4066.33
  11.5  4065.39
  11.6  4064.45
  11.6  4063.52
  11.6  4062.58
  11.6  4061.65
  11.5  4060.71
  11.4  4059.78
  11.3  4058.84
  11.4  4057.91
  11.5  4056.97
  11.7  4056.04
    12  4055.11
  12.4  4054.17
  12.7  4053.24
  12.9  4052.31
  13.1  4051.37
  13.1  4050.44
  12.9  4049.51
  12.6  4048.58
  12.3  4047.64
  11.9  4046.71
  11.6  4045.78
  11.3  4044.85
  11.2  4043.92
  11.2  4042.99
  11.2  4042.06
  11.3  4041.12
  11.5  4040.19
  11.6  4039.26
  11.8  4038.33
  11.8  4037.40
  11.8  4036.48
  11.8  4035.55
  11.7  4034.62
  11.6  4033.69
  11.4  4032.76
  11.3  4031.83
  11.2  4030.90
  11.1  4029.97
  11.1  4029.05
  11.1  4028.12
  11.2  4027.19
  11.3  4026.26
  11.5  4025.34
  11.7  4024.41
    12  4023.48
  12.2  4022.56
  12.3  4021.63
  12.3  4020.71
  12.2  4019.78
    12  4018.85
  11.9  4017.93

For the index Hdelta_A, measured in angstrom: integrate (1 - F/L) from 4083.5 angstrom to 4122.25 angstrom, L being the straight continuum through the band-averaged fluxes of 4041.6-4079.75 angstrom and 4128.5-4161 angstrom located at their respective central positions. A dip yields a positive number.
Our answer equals 6.87 angstrom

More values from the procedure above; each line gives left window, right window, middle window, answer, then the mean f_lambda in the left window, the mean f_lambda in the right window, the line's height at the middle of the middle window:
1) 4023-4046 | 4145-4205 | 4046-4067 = -1.2 angstrom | 11.5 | 10.7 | 11.3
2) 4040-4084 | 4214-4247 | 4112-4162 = 1.5 angstrom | 11.6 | 10.8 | 11.2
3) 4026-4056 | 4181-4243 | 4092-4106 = 4.3 angstrom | 11.8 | 10.8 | 11.4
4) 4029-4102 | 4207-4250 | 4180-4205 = 0.7 angstrom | 11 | 10.9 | 10.9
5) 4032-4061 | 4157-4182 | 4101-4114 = 3.5 angstrom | 11.9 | 10.7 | 11.3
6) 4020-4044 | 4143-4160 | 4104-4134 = 2.7 angstrom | 11.6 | 11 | 11.2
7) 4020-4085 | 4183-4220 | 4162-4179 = 0.6 angstrom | 11.6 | 10.8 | 11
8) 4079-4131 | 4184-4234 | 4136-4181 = -2.3 angstrom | 9.76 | 10.7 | 10.3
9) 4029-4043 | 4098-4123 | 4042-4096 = -4.8 angstrom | 11.5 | 9.02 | 10.4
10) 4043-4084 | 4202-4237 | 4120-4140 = 0.5 angstrom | 11.6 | 10.9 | 11.3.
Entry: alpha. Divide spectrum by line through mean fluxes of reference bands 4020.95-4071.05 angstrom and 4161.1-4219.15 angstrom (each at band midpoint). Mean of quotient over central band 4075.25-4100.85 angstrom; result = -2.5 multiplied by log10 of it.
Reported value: 0.14 mag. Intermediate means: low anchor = 11.7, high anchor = 10.7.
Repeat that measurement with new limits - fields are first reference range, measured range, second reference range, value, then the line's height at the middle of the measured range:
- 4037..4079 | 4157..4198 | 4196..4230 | 0.02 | 10.9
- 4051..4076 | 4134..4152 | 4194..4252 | 0.04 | 11.2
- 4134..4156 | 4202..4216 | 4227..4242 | -0.03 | 11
